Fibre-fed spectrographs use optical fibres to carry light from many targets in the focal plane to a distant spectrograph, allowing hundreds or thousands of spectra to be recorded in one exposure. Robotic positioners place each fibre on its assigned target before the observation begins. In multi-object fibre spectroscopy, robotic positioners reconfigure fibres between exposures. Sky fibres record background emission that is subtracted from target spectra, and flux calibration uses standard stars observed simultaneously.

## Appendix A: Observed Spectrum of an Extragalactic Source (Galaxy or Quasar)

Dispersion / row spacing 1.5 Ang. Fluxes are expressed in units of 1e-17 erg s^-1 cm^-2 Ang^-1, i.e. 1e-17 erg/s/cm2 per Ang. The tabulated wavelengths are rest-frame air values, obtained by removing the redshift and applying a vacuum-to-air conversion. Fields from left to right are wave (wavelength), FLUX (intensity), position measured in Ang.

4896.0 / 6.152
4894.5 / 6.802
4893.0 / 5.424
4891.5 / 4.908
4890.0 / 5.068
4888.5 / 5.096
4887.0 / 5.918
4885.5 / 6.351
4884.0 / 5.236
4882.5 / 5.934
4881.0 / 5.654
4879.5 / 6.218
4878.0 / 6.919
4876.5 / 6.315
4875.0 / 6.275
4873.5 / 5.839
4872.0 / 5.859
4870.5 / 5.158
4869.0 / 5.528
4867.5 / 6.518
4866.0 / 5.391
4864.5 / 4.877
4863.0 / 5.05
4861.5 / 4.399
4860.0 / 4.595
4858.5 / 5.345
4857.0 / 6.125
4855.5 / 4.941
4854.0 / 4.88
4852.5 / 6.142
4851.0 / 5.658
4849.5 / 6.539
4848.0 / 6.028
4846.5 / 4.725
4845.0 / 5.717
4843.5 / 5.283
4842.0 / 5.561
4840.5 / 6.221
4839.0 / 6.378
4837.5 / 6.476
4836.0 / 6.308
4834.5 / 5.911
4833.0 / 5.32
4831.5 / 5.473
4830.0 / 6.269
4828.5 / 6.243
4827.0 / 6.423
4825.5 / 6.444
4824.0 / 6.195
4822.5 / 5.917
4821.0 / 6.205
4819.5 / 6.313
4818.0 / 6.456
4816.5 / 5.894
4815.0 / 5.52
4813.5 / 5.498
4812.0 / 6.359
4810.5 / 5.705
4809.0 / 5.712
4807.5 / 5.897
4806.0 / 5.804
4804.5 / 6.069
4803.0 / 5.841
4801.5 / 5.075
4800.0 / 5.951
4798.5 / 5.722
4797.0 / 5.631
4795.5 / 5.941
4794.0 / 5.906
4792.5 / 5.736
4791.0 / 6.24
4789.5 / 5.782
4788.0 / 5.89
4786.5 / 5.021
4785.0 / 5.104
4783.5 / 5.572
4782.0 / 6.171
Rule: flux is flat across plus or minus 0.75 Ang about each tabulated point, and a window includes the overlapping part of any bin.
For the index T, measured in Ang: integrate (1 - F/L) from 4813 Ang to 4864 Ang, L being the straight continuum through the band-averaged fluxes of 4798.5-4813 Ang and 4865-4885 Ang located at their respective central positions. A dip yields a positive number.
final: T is 0.7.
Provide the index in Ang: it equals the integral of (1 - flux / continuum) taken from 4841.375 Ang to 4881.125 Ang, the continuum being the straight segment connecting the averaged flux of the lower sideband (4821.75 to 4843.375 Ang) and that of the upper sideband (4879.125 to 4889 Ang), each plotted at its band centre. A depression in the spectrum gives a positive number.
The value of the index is 1.9 Ang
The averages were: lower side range 6.06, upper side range 5.77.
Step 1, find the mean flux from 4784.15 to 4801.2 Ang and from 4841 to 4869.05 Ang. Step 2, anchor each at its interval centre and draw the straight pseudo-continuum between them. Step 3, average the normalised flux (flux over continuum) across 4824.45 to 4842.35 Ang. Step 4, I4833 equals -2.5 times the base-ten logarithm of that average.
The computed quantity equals -0.11 mag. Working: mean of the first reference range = 5.7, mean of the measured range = 6.1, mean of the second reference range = 5.44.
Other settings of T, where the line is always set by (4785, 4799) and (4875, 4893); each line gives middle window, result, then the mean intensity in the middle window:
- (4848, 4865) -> 1.2 Ang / 5.36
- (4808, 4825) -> -0.7 Ang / 5.99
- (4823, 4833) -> -0.6 Ang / 6.1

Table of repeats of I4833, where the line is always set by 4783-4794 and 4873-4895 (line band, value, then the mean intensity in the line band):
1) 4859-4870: 0.12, 5.2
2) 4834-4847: -0.02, 5.86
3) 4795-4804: -0.01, 5.7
